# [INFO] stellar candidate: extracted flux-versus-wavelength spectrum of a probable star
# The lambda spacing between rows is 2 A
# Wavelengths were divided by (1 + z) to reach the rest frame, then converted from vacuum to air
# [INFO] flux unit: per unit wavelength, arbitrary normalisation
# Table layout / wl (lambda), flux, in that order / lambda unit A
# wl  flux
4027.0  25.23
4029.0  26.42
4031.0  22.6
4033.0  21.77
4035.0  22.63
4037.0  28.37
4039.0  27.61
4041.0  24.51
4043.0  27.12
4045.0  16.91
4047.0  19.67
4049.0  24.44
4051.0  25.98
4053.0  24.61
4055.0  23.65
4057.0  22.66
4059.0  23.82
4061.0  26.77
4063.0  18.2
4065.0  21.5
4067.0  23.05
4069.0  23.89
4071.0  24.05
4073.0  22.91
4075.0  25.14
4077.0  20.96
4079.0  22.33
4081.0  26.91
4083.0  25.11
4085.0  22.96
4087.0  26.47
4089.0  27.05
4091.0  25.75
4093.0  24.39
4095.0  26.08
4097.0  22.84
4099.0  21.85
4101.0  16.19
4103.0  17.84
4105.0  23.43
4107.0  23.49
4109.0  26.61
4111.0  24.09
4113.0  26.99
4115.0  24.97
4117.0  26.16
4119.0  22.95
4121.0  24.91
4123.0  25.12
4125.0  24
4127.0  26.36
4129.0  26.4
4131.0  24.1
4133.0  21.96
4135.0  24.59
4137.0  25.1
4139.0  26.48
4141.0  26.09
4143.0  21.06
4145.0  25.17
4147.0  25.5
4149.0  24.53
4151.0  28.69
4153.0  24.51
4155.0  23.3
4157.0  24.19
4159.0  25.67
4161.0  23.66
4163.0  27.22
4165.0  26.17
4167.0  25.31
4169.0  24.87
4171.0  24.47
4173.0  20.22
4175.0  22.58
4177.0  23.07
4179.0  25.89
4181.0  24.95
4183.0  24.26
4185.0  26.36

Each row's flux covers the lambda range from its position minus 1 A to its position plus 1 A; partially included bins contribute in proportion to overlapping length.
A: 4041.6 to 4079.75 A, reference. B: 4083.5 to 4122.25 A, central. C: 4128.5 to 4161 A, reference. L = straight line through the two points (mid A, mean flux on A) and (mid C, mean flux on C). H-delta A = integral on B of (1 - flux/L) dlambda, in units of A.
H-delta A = -0.09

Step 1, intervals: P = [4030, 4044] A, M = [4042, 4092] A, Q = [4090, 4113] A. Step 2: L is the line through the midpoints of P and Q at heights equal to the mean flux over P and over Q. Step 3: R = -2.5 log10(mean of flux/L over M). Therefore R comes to 0.02 mag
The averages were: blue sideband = 24.9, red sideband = 23.1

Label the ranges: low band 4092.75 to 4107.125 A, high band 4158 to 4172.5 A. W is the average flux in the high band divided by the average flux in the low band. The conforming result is 1.2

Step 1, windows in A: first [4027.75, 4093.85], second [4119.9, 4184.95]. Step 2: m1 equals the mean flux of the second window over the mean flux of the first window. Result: 1.03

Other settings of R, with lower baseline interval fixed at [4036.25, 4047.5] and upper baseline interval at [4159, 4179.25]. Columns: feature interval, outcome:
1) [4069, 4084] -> 0.01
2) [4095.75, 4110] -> 0.11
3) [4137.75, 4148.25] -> -0.02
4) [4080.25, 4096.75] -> -0.05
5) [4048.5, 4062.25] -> -0.01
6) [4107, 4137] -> -0.03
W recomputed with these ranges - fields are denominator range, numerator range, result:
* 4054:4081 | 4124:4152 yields 1.08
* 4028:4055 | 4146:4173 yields 1.04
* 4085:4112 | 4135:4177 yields 1.05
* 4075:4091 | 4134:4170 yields 1.02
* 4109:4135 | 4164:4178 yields 0.96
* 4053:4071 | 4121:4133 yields 1.08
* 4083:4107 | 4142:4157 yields 1.06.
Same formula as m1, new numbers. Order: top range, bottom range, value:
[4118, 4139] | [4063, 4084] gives 1.06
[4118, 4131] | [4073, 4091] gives 1.01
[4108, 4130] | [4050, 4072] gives 1.08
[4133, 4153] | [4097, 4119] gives 1.08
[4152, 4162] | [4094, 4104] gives 1.16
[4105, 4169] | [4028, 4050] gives 1.05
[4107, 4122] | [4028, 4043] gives 1.01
